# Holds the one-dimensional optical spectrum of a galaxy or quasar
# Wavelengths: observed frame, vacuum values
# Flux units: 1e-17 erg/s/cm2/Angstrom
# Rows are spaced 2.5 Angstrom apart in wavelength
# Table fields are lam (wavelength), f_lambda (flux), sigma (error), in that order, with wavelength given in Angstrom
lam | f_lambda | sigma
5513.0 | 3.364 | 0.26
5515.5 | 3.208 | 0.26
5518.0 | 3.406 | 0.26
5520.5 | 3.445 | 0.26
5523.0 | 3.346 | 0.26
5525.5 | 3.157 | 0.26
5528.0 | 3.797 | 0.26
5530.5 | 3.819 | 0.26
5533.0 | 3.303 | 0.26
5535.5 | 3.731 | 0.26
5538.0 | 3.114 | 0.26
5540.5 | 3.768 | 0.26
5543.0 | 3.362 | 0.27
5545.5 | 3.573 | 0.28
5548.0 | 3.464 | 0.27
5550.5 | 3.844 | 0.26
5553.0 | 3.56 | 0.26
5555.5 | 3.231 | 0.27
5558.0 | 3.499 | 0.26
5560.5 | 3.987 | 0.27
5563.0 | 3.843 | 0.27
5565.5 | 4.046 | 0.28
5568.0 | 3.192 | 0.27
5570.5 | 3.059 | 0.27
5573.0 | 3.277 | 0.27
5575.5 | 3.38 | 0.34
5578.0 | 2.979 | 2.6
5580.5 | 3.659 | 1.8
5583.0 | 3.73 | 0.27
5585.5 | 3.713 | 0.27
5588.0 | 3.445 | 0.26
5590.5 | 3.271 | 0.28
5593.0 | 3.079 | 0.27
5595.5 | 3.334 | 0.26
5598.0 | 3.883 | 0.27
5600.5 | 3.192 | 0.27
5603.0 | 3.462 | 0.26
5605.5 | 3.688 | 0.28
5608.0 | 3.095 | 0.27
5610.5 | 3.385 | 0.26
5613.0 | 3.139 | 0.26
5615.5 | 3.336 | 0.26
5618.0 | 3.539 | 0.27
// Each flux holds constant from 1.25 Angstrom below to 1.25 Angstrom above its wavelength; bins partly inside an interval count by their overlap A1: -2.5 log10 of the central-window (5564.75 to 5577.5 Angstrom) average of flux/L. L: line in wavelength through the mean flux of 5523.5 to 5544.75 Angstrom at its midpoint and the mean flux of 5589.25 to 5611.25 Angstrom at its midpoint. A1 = 0.029 mag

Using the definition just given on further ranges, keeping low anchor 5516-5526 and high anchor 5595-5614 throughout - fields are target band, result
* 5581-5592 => -0.05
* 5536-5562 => -0.06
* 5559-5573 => -0.07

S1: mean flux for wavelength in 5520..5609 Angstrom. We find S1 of 3.48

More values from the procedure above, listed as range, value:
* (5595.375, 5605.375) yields 3.51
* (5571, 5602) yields 3.4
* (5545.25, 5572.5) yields 3.56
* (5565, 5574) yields 3.34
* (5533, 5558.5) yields 3.5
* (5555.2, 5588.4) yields 3.51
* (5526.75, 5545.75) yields 3.56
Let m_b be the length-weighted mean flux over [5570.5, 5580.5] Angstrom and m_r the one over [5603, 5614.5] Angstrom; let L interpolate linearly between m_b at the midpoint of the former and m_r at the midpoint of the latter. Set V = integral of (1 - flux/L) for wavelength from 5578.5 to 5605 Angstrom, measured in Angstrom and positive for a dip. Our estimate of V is -1.4 Angstrom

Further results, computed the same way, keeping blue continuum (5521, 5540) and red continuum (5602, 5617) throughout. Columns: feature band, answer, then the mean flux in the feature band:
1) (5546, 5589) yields -1.3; 3.53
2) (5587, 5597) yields 0.3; 3.29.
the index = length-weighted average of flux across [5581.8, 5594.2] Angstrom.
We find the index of 3.45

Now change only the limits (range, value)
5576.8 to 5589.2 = 3.51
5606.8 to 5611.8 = 3.24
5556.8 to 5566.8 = 3.84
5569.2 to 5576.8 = 3.24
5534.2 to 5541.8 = 3.53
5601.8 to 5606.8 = 3.57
